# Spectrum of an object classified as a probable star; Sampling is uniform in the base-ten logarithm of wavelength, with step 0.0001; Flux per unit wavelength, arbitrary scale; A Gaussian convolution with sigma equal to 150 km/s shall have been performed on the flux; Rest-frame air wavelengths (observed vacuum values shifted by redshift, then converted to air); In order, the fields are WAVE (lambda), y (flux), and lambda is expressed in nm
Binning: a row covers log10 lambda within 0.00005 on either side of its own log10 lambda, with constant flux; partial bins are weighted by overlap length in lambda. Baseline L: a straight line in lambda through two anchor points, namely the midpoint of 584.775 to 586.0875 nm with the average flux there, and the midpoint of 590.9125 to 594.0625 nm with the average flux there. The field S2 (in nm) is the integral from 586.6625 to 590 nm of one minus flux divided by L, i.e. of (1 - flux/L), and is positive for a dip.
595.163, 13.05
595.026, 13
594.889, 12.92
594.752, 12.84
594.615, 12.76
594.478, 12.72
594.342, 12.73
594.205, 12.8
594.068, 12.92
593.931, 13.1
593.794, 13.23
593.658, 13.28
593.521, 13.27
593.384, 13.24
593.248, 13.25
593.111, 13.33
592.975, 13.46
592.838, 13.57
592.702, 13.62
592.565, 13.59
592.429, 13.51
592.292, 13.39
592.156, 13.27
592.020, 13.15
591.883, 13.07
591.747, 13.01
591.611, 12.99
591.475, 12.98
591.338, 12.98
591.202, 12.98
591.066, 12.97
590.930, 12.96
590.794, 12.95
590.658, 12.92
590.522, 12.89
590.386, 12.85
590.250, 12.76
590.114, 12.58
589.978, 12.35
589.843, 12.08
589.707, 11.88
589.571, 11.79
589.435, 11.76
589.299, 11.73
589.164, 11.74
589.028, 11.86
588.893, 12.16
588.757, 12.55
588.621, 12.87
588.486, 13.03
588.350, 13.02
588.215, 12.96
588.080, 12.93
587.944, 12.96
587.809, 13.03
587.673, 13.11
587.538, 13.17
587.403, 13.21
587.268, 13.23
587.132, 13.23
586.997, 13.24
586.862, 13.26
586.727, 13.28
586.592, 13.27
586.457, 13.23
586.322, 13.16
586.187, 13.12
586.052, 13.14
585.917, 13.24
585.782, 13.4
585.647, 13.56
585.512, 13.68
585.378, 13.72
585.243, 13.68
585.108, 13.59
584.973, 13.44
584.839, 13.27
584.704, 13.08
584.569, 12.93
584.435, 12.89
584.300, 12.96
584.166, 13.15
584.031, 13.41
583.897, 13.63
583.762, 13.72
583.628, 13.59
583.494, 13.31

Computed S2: 0.18 nm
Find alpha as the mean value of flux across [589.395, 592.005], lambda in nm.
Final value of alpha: 12.7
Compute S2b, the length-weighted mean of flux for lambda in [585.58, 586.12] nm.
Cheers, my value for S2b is 13.3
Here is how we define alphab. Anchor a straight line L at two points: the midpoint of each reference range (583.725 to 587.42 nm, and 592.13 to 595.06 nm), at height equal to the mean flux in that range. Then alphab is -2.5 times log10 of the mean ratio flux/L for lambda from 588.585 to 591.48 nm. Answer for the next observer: 0.07 mag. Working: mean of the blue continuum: 13.3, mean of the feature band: 12.5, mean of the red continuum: 13.2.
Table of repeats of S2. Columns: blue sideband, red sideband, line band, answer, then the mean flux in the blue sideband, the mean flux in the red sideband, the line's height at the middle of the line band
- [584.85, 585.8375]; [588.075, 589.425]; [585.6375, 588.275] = -0.03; 13.6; 12.4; 13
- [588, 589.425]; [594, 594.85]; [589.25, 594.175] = -0.12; 12.5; 12.8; 12.6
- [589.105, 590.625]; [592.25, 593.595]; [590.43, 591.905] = -0.03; 12.2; 13.4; 12.7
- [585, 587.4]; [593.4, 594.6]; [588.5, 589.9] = 0.12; 13.3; 13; 13.2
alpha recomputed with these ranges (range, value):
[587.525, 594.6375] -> 12.9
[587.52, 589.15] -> 12.8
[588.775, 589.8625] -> 11.9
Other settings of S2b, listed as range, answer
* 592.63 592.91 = 13.6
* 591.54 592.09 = 13.1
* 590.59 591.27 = 13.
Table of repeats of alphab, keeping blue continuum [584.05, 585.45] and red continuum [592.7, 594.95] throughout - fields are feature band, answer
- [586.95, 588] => 0.01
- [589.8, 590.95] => 0.04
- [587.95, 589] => 0.04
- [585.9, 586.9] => 0.00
